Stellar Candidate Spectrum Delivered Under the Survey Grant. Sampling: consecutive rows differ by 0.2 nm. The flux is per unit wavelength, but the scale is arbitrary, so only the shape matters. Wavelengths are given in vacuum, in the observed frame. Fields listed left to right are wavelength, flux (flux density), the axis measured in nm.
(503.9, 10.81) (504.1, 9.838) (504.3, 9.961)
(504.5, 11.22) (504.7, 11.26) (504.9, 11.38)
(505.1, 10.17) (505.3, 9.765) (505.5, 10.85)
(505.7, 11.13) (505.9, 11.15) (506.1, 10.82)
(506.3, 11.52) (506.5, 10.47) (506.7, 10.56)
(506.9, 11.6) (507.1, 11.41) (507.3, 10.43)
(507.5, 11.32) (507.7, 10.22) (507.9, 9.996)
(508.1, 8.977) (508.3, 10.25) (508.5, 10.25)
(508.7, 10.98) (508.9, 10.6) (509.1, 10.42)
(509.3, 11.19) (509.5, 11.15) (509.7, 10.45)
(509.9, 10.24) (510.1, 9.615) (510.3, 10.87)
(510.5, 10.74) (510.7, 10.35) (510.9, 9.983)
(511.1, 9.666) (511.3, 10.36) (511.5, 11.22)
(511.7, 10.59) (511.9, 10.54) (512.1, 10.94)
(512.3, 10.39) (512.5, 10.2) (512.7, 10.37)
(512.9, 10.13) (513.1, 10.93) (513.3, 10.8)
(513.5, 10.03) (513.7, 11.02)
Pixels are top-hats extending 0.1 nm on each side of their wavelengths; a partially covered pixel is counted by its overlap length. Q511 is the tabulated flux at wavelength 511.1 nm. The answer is 9.666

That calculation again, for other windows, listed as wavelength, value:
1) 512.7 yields 10.37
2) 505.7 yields 11.13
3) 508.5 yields 10.25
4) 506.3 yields 11.52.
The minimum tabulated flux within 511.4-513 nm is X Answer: 10.13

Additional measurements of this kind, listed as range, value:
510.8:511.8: 9.666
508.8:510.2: 9.615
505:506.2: 9.765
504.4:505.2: 10.17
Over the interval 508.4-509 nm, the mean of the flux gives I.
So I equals 10.6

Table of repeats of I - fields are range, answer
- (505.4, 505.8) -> 11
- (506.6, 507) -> 11.1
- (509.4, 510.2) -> 10.4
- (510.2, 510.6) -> 10.8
